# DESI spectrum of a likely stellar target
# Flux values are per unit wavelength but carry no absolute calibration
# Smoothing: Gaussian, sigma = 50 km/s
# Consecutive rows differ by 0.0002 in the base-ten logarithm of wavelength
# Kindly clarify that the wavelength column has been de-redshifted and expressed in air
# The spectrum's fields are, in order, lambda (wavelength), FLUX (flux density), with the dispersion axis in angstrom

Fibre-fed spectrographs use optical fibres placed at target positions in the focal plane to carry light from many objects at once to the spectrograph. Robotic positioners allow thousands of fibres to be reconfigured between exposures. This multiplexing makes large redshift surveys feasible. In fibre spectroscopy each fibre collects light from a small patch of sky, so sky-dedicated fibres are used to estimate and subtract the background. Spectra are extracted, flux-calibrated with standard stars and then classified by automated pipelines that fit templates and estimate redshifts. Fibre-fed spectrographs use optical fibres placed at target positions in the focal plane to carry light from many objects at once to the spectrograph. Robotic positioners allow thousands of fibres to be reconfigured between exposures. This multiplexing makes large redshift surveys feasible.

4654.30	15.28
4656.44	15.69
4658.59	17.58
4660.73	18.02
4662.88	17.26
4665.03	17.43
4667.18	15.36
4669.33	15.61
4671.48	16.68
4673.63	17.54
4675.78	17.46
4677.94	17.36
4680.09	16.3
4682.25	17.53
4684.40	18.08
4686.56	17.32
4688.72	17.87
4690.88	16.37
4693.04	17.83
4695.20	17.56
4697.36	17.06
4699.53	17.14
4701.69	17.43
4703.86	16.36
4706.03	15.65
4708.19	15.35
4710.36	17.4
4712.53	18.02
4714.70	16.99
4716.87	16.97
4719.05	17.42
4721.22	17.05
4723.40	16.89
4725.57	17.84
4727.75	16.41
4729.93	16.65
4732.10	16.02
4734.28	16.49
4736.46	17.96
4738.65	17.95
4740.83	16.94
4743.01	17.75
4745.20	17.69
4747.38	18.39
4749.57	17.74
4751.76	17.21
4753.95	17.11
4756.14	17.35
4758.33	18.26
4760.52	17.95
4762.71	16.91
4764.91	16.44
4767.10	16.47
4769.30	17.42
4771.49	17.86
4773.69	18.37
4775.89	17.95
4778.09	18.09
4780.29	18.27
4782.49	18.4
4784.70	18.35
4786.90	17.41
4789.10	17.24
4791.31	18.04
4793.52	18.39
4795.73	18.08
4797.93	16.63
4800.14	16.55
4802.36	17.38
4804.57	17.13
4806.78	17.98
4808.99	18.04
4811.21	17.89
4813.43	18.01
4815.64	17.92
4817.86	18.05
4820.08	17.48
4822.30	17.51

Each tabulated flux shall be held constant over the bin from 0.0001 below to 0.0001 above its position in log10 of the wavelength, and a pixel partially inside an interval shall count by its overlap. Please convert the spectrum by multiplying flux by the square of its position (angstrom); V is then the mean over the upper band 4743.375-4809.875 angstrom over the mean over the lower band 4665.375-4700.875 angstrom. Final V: 1.07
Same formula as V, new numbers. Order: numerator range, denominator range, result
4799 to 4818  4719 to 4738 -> 1.08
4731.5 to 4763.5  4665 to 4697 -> 1.05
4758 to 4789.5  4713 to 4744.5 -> 1.05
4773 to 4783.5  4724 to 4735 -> 1.11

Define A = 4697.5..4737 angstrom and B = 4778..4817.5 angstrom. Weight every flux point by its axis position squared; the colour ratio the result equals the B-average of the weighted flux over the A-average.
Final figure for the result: 1.1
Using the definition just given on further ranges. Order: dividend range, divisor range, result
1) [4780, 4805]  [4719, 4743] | 1.06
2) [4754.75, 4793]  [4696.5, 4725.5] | 1.07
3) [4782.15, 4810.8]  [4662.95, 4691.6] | 1.09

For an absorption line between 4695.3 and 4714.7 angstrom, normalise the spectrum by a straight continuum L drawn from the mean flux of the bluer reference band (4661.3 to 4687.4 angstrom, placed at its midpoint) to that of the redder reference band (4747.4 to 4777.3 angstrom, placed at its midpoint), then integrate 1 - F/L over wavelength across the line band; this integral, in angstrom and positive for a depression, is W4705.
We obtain 0.4 angstrom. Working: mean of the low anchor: 17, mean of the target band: 16.9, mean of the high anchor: 17.5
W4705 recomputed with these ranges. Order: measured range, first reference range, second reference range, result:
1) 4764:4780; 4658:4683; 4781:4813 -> -0.01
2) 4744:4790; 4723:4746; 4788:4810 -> -0.84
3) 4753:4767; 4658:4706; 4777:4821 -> 0.22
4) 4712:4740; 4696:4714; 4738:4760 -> 0.17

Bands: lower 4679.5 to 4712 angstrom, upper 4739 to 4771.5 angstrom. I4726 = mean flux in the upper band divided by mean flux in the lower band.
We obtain 1.02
